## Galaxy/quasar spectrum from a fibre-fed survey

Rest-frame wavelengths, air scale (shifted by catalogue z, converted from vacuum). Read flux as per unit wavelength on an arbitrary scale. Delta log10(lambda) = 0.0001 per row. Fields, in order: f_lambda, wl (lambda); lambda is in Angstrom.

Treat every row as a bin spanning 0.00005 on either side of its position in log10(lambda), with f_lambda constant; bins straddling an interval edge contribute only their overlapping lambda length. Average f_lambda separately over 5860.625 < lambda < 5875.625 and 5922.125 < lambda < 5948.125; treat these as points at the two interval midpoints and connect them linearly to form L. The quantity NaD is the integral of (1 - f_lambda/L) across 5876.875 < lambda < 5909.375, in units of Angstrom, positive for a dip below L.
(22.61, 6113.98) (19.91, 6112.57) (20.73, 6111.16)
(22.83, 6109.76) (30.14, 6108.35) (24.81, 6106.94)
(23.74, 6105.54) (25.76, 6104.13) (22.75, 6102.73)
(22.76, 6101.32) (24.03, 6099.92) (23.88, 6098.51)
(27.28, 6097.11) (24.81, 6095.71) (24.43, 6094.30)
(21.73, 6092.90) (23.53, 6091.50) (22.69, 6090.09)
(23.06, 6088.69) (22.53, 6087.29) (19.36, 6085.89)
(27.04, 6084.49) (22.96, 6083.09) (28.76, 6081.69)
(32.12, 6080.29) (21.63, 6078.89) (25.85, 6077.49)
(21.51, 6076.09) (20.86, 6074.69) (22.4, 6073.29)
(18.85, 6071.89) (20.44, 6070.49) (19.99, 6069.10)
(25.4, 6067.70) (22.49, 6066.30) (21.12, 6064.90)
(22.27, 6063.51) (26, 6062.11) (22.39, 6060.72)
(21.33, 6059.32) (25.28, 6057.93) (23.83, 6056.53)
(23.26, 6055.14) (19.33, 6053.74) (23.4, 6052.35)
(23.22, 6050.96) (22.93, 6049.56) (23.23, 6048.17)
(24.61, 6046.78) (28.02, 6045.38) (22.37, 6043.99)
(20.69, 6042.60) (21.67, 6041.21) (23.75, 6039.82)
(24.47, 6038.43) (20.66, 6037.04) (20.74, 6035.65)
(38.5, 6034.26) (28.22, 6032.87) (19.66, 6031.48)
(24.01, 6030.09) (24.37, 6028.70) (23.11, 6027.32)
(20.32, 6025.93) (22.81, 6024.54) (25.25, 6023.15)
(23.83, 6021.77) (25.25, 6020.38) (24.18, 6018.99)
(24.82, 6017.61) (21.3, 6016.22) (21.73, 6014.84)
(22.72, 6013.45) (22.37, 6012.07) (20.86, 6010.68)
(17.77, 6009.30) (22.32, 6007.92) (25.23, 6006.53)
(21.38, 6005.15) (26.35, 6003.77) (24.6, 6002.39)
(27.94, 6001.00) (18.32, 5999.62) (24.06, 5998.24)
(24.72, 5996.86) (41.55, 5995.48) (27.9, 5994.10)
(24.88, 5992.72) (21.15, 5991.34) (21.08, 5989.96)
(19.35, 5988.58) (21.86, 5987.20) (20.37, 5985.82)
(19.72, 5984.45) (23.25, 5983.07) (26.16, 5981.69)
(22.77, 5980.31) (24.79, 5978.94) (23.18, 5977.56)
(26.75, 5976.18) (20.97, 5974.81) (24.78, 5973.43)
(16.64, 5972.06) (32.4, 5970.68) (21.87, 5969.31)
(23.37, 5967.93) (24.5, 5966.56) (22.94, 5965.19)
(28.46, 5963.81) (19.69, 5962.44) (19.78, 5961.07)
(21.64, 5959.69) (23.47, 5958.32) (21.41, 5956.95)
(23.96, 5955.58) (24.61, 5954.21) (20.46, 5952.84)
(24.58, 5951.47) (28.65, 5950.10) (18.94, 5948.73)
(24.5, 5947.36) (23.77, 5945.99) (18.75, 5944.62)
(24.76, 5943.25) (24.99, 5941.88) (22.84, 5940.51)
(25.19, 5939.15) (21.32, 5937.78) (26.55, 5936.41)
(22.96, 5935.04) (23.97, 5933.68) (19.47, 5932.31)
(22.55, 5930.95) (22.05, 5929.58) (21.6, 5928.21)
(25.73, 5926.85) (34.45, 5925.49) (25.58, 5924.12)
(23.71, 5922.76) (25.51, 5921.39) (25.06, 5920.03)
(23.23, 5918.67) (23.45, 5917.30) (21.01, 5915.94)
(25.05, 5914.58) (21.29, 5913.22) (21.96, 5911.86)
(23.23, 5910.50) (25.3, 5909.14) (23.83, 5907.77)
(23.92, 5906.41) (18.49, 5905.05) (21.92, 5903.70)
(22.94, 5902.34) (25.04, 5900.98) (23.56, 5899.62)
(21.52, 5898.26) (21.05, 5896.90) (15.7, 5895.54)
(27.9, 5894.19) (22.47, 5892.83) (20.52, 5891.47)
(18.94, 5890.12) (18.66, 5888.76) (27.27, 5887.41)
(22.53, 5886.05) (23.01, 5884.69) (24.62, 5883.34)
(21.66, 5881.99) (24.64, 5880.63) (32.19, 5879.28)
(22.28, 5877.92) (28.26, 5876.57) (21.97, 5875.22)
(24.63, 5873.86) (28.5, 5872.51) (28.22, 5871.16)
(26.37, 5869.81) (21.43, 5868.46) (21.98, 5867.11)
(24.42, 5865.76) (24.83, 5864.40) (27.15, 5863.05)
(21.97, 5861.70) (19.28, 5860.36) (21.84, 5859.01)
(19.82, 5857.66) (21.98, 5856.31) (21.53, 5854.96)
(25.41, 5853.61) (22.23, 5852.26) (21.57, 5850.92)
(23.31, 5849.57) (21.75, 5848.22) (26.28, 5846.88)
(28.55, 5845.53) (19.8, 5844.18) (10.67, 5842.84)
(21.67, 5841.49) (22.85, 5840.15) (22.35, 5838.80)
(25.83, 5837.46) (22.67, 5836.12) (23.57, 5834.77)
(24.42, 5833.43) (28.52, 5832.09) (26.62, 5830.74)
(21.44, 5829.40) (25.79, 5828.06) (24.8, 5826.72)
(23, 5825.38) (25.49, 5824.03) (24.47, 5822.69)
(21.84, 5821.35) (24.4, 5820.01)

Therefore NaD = 1.9 Angstrom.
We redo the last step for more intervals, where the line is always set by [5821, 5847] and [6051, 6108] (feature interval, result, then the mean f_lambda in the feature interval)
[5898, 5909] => 0.30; 22.8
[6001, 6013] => 0.27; 22.9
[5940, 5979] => 0.20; 23.3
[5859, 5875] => -0.53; 24.3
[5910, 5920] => 0.25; 22.9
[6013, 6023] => -0.03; 23.5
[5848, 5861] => 0.89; 21.9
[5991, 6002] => -1.40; 26.4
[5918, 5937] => -0.79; 24.5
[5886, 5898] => 0.95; 21.6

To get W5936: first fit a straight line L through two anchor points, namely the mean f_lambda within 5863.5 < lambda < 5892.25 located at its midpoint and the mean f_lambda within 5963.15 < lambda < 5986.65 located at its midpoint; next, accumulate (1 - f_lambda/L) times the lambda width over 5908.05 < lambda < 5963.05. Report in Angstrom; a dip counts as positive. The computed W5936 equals 1.02 Angstrom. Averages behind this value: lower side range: 24.2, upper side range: 23.7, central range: 23.4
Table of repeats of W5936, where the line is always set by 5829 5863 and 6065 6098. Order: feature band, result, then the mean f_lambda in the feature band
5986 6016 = -0.6 Angstrom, 23.6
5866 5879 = -1.3 Angstrom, 25.1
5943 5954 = 0.0 Angstrom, 23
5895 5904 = 0.4 Angstrom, 21.7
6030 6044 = -0.5 Angstrom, 24.2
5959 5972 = -0.2 Angstrom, 23.5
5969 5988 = -0.1 Angstrom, 23.3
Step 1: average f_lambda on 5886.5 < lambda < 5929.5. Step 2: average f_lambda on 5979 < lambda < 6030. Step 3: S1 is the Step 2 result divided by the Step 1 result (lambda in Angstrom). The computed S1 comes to 1.01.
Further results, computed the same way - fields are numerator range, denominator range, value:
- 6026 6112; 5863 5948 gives 1.00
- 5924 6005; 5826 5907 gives 1.02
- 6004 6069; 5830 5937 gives 0.99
